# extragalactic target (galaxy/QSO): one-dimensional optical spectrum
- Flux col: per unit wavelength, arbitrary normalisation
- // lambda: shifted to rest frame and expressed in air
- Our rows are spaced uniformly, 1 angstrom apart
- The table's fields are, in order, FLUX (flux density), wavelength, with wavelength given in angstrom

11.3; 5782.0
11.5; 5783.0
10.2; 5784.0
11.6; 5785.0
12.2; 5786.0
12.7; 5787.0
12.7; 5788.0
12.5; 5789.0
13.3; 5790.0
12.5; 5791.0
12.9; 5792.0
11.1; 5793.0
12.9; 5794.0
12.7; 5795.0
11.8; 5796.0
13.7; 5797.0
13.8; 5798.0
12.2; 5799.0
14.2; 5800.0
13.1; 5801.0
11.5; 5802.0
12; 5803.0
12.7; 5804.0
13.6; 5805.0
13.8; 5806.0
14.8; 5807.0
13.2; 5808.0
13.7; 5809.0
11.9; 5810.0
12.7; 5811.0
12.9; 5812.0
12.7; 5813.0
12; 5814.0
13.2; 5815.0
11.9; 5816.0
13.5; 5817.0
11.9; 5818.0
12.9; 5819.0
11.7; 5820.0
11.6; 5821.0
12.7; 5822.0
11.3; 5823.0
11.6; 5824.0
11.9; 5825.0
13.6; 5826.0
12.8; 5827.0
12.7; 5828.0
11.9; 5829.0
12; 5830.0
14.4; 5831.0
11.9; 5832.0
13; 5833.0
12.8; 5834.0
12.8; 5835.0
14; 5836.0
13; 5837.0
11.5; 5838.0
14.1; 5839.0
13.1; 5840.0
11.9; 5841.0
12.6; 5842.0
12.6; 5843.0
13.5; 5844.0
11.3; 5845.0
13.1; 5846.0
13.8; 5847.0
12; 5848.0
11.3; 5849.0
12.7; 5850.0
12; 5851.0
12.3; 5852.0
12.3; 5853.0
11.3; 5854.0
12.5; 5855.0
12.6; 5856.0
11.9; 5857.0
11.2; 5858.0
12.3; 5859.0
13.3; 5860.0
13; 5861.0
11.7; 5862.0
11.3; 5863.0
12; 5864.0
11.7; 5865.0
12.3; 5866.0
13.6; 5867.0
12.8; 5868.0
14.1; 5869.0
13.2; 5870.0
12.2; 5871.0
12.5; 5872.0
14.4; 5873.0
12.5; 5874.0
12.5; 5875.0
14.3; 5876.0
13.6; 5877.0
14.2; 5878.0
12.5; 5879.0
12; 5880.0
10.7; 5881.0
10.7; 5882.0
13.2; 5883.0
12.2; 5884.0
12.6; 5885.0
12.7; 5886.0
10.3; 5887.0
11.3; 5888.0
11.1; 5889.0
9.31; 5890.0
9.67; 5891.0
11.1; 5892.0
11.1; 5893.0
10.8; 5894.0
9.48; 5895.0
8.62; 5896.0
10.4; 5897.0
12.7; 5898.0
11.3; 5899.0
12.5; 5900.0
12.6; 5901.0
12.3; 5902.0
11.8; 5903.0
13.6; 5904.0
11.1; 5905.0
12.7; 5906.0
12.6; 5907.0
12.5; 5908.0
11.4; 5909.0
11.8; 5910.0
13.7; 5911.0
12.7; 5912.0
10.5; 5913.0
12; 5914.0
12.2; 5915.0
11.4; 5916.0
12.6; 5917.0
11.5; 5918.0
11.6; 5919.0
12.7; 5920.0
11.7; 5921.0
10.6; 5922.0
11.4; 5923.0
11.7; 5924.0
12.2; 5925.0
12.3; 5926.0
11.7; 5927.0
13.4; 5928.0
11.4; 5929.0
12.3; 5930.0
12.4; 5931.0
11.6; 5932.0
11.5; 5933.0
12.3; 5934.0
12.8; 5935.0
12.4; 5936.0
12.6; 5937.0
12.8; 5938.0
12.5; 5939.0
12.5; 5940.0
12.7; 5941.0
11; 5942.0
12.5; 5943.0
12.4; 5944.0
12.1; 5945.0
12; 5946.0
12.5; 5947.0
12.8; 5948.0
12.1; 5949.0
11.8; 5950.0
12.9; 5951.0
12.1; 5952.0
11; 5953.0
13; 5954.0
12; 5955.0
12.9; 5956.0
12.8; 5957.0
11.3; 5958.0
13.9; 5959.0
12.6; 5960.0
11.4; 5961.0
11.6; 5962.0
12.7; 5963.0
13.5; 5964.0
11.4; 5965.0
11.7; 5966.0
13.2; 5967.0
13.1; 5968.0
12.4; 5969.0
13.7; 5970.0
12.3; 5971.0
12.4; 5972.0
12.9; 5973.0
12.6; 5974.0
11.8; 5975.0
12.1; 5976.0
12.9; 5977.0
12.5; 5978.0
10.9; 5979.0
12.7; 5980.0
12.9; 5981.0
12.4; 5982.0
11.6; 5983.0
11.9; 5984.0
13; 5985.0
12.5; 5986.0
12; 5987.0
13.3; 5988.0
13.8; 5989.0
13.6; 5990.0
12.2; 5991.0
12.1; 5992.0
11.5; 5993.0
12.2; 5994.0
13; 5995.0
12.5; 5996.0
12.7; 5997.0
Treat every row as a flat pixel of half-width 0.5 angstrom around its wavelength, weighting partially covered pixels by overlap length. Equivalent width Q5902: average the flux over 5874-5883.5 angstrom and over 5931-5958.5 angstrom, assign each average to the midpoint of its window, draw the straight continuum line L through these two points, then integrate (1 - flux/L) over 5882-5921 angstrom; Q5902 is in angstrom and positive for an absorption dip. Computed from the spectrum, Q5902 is 2.6 angstrom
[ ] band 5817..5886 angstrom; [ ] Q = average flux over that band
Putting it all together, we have 12.5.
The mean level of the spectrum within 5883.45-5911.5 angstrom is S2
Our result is 11.5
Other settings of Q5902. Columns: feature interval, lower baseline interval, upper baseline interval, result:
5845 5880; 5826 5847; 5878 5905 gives -1.3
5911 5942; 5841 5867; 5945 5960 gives 0.7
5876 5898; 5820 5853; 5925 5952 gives 1.8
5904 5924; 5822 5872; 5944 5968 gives 0.7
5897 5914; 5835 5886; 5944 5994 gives 0.4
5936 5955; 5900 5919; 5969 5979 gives 0.1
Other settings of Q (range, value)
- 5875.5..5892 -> 11.9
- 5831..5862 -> 12.5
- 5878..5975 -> 12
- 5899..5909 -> 12.3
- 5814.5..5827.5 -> 12.4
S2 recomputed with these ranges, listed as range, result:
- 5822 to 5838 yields 12.6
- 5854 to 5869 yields 12.3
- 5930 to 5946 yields 12.3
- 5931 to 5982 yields 12.4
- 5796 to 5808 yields 13.2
